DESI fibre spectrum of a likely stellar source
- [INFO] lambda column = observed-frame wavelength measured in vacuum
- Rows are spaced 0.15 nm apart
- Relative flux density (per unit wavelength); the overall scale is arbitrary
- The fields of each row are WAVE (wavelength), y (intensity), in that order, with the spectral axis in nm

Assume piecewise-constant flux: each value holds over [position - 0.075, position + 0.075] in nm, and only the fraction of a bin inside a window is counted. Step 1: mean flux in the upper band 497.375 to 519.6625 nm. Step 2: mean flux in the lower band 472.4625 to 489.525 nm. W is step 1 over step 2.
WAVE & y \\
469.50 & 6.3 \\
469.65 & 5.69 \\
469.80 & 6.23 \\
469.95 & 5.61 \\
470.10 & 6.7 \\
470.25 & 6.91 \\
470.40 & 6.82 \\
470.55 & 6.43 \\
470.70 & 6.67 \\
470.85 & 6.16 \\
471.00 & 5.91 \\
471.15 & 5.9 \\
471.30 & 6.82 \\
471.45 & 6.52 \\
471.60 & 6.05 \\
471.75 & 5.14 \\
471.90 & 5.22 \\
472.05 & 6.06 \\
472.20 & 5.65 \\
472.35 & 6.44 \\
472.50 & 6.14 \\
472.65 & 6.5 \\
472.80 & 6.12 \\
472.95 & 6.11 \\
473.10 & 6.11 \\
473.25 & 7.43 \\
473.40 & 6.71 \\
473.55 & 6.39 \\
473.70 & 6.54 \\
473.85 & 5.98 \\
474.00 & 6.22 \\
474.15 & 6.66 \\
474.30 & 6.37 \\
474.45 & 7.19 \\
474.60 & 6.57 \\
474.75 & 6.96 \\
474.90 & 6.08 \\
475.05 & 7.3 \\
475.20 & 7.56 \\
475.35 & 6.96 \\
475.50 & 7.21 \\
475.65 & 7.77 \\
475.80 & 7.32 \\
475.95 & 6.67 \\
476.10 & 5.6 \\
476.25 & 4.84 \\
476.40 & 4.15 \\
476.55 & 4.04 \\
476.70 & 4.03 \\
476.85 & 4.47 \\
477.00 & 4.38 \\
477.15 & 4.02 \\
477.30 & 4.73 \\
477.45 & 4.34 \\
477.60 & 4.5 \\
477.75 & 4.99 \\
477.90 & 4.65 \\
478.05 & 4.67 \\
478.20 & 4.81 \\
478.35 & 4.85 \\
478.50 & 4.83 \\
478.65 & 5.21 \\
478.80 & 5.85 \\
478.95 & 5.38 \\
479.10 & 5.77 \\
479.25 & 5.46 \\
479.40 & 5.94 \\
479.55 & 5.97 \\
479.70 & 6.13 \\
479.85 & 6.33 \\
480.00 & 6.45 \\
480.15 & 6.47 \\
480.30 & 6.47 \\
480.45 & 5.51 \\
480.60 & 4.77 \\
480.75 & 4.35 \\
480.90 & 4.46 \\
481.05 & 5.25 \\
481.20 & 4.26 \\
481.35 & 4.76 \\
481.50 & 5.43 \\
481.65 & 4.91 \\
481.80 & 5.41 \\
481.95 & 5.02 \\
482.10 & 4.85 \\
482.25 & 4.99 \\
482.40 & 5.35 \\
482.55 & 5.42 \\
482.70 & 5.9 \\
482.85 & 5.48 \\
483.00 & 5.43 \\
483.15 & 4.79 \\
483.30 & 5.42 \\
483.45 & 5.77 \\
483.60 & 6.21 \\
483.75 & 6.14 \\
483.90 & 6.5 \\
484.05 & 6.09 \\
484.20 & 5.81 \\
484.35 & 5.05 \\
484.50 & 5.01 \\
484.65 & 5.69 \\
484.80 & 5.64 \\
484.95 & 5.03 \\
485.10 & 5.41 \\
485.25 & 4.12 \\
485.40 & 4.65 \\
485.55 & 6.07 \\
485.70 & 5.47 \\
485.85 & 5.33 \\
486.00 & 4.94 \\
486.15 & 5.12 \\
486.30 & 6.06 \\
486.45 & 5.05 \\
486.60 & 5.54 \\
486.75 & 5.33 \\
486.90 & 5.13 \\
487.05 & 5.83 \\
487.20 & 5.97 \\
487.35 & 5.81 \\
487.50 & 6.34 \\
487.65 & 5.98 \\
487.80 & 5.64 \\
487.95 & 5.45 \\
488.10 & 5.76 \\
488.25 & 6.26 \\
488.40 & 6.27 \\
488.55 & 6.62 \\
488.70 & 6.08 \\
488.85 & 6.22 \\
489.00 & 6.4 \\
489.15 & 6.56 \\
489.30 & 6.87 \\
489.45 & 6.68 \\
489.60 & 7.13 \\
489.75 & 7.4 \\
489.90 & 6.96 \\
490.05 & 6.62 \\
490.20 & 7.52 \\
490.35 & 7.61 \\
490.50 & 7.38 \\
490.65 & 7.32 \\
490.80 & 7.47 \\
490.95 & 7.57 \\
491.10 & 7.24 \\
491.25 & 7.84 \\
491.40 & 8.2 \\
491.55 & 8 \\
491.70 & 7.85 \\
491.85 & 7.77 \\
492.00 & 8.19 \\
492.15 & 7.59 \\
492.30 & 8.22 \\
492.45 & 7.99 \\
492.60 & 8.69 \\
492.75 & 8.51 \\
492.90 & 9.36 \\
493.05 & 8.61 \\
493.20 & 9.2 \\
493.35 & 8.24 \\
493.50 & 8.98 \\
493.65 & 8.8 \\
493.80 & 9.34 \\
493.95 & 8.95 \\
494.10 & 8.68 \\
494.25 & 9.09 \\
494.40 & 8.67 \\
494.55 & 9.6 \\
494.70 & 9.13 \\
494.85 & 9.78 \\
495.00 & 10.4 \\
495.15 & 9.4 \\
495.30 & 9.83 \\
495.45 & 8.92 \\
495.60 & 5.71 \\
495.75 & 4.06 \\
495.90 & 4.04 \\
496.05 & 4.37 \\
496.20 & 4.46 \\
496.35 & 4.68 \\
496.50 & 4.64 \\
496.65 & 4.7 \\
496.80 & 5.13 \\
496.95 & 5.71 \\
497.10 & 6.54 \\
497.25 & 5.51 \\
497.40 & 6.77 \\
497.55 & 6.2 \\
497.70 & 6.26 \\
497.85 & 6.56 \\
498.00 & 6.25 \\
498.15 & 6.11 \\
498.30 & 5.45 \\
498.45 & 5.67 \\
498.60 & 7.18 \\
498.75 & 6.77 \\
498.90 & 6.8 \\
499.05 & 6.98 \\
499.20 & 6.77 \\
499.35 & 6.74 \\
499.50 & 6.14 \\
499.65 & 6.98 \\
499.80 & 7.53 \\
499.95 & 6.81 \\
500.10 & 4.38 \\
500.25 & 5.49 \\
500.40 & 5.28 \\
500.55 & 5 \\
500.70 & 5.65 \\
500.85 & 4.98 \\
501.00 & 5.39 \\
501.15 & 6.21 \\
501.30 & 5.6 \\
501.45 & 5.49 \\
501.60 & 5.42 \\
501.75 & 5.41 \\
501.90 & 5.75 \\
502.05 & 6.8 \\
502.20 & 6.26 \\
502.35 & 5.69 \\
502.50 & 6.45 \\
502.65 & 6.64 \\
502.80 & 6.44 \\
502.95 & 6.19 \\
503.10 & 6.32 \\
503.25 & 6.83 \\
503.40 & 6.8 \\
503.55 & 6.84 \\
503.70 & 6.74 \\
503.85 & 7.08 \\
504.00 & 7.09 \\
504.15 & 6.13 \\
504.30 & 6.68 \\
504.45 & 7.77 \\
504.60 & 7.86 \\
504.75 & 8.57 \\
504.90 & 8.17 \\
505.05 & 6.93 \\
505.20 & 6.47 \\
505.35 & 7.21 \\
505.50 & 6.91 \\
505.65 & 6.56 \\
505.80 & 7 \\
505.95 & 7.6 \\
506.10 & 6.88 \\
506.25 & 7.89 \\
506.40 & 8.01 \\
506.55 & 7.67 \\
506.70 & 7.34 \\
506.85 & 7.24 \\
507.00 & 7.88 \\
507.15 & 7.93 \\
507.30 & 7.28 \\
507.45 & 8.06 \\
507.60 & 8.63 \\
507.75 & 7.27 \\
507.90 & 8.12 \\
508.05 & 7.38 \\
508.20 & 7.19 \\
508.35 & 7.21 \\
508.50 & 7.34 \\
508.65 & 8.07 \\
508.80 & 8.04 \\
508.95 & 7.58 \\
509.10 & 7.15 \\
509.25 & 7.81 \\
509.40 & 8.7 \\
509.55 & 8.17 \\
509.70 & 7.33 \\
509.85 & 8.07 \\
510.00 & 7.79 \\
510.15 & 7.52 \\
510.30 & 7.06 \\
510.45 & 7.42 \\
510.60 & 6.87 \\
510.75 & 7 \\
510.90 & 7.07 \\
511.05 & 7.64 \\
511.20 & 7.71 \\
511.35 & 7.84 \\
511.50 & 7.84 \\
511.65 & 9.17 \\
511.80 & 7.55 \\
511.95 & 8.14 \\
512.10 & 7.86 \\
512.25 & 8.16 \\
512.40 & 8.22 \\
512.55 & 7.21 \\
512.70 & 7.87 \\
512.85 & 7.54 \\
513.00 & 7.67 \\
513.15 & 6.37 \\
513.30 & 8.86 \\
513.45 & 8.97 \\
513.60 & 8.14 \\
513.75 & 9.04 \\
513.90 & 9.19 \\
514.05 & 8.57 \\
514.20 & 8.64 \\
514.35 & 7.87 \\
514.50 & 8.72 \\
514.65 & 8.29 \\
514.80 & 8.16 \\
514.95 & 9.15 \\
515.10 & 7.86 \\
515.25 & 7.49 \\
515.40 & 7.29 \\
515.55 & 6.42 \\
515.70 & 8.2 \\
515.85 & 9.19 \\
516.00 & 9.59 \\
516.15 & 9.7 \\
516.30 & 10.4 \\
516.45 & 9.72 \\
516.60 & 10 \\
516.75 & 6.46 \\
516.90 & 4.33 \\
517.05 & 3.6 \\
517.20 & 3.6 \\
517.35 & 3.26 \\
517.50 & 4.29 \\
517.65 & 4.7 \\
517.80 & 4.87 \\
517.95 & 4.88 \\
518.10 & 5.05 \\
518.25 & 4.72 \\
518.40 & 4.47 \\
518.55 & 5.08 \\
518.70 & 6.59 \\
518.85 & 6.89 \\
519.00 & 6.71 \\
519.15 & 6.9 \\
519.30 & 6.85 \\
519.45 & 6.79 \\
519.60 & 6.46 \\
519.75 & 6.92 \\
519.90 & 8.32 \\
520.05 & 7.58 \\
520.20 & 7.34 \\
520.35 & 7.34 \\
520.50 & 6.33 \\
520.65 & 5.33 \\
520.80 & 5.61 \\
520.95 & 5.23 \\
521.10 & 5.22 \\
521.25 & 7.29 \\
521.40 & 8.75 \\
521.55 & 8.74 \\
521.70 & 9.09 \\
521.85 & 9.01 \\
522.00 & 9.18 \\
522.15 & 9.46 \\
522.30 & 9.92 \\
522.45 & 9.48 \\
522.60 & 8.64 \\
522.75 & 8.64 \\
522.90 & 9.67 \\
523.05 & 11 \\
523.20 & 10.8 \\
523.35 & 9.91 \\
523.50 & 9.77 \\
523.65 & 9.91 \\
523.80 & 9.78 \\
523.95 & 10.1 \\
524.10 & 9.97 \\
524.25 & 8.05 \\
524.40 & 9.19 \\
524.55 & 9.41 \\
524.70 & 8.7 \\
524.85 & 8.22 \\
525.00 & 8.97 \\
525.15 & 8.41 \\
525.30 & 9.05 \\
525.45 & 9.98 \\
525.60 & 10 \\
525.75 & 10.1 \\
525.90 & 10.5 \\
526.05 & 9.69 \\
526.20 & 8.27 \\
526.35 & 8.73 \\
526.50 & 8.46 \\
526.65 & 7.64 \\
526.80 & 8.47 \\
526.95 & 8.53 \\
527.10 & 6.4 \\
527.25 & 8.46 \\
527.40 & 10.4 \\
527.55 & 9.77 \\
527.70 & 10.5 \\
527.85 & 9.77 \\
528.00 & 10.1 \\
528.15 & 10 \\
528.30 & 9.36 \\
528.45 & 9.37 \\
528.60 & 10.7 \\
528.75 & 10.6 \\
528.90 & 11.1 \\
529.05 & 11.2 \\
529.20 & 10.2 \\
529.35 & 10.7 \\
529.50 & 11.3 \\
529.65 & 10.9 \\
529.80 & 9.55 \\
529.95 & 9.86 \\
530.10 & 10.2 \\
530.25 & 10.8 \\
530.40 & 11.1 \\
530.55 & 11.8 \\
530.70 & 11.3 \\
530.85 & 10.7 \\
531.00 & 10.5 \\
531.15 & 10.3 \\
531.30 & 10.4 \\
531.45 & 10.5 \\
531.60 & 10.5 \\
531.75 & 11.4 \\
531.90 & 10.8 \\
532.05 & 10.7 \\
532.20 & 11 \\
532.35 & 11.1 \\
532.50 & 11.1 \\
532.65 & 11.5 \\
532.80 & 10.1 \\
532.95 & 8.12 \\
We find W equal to 1.2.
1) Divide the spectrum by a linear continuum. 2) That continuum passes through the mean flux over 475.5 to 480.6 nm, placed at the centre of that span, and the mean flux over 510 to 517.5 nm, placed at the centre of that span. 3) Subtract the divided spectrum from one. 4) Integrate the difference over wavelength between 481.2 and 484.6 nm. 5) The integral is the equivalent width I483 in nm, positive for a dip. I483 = 0.16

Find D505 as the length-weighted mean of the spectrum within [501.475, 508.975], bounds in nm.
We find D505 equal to 7.1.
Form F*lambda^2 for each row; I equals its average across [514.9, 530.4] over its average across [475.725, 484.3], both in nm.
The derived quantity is 1.9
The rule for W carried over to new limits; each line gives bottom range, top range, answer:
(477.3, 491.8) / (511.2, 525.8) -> 1.35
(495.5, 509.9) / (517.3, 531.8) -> 1.32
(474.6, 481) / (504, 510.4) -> 1.36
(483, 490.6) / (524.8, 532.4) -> 1.68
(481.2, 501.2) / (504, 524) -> 1.17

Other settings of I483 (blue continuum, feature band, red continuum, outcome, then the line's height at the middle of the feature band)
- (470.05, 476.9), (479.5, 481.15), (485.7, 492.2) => 0.20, 6.39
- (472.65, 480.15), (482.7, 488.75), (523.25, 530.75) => 0.86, 6.54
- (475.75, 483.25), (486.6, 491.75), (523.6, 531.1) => -0.46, 6.11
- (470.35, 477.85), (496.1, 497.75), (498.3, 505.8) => 0.23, 6.36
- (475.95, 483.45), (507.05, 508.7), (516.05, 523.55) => -0.27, 6.6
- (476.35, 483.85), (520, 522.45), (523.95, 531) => 0.40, 9.12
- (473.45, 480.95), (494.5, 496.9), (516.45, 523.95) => -0.16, 6.35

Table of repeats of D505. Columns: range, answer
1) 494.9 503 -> 6.13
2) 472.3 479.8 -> 5.82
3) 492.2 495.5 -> 9.01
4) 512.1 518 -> 7.52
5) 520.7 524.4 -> 8.87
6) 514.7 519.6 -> 6.67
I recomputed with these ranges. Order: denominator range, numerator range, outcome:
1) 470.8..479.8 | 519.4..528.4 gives 1.82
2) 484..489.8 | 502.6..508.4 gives 1.35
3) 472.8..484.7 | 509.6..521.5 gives 1.48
